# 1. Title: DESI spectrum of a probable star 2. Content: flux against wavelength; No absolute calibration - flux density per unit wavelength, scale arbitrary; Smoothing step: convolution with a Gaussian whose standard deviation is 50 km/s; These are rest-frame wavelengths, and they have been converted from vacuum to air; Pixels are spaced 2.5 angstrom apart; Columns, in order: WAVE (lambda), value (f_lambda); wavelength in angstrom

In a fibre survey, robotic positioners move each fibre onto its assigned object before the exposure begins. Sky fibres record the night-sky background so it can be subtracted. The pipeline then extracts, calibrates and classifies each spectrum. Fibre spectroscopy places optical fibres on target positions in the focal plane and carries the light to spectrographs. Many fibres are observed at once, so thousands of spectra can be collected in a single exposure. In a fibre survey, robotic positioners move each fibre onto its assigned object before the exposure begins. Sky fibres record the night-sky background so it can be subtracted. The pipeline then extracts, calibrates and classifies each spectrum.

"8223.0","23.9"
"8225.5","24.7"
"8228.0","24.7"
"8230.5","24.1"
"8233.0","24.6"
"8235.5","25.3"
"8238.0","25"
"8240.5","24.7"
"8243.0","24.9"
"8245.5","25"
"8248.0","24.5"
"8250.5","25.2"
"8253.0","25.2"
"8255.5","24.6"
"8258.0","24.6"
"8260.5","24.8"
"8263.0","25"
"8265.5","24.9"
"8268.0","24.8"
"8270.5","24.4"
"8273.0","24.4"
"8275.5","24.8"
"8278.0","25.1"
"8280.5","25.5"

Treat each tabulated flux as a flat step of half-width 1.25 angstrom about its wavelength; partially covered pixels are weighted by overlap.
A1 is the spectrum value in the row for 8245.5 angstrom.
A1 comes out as 25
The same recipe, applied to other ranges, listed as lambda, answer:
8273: 24.4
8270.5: 24.4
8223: 23.9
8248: 24.5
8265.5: 24.9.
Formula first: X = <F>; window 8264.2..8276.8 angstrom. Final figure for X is 24.7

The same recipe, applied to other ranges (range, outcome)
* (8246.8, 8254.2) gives 25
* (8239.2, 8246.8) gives 24.9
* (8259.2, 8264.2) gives 24.9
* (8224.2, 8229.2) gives 24.7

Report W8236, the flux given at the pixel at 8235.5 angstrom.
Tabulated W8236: 25.3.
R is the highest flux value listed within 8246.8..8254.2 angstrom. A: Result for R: 25.2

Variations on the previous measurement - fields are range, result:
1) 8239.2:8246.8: 25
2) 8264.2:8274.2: 24.9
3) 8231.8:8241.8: 25.3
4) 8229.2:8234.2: 24.6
